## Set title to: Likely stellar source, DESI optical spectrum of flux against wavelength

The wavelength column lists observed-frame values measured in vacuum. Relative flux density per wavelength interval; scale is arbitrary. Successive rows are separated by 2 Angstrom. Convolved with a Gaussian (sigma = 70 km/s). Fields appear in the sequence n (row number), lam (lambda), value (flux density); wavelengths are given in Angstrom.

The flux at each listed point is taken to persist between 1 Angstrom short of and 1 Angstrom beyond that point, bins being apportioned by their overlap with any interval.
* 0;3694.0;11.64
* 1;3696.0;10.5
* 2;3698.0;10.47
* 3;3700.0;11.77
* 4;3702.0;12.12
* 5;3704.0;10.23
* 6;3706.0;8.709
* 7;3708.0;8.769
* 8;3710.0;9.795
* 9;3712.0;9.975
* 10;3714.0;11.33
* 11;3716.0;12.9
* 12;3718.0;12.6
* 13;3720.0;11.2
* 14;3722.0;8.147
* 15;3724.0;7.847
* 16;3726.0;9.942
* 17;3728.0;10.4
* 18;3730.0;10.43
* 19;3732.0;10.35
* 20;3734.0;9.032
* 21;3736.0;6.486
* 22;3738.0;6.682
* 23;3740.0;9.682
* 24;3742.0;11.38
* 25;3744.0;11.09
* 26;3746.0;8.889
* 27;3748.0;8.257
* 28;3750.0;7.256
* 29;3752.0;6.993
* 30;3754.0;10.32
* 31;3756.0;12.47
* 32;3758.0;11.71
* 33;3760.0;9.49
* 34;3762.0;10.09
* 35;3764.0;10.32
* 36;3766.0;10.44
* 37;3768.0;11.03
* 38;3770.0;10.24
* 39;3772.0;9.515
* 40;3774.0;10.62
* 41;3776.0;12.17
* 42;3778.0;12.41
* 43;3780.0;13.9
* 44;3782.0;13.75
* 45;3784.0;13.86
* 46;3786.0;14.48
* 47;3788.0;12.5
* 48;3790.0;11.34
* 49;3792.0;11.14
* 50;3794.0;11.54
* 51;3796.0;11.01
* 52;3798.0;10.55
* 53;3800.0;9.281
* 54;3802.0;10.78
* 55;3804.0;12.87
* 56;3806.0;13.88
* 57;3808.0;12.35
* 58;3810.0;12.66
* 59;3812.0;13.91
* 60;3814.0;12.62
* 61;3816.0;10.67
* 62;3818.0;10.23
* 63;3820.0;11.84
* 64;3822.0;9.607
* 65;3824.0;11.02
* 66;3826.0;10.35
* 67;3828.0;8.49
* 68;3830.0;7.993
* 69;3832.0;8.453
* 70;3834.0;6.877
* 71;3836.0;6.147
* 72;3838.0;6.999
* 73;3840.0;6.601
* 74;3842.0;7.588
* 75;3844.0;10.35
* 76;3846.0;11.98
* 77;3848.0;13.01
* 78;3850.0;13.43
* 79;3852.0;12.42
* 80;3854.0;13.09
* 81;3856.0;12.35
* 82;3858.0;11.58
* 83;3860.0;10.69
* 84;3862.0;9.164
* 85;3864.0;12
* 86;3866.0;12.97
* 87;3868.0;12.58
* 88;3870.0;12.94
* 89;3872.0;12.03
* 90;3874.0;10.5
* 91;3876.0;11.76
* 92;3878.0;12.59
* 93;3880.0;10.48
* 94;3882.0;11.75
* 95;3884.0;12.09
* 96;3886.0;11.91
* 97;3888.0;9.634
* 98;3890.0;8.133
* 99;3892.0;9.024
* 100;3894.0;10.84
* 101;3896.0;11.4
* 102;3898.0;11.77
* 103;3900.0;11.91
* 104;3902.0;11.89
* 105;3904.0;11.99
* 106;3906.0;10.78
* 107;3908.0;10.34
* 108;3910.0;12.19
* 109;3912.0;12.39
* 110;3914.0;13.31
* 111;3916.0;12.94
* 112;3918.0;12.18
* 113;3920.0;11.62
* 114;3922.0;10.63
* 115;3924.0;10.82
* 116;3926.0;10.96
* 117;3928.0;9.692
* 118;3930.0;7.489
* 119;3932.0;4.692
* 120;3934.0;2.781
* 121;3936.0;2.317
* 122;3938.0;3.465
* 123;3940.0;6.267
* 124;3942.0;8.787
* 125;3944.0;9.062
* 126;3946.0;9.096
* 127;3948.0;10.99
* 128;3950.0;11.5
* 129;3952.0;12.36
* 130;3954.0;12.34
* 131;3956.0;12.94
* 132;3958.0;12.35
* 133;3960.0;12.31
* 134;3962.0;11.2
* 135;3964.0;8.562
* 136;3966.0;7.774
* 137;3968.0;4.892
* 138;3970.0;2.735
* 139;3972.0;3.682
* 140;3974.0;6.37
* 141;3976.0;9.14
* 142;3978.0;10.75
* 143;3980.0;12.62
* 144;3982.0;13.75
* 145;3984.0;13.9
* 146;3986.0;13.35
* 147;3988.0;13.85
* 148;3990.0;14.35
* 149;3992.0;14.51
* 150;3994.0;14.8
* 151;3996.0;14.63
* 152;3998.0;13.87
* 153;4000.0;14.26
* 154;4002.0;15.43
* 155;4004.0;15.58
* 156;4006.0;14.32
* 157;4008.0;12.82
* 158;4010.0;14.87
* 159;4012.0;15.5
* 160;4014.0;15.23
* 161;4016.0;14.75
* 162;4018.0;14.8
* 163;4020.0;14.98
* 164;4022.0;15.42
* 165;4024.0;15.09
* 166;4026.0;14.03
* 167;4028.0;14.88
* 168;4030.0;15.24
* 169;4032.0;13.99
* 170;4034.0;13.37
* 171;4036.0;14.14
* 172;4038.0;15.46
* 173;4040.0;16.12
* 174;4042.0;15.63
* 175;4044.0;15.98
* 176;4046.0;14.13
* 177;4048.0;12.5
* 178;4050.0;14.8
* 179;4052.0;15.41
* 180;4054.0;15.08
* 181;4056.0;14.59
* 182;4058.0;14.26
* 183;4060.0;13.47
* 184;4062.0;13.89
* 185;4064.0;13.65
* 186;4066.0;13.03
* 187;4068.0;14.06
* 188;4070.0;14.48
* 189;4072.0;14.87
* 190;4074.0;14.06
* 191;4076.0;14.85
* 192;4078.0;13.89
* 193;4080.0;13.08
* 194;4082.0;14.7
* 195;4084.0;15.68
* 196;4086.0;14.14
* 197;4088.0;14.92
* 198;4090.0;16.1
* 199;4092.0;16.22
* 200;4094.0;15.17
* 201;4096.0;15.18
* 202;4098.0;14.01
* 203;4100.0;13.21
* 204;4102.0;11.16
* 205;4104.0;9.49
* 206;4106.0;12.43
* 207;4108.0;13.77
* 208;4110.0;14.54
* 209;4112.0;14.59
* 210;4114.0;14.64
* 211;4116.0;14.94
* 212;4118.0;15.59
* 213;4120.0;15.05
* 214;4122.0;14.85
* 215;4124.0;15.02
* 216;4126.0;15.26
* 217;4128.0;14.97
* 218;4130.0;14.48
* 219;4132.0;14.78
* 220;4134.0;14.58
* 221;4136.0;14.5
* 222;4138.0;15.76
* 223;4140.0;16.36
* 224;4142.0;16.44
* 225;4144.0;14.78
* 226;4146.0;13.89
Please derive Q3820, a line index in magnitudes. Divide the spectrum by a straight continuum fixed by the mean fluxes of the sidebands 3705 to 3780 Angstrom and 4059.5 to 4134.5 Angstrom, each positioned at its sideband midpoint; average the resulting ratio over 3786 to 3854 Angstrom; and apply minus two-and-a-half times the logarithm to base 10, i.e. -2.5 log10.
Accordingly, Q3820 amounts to 0.02 mag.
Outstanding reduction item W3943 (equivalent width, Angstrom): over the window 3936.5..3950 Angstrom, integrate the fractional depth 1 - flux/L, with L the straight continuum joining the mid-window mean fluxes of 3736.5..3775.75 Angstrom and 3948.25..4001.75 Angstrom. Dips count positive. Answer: 3.78 Angstrom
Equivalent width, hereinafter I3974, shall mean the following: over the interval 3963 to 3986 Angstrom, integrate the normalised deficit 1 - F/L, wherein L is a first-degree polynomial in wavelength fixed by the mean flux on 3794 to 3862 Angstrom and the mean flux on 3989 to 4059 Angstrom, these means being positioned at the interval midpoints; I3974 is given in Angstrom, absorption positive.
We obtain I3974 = 8.3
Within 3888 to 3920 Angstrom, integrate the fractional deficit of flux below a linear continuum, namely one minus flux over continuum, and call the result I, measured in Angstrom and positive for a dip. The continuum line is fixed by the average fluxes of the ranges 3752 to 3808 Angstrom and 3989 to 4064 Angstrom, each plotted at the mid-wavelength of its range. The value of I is 4.2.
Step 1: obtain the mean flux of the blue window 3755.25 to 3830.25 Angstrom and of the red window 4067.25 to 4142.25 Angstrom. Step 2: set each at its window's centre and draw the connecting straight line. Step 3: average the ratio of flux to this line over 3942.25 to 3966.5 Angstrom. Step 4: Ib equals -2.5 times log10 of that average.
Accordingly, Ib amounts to 0.20 mag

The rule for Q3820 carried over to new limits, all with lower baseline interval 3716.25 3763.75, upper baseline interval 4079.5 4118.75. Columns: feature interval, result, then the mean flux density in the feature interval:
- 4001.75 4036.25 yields -0.12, 14.7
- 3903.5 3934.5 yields 0.15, 10.4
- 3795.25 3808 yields -0.10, 11.5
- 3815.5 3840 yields 0.20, 8.92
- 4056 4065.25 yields -0.01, 13.9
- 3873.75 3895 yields 0.07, 10.8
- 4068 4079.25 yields -0.04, 14.4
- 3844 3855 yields -0.14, 12.6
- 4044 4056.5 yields -0.07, 14.5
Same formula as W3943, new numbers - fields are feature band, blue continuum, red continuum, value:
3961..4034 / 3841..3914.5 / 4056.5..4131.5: 2.2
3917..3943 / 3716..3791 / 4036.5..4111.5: 9.8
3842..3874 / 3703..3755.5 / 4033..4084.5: -1.0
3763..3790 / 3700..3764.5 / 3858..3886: -3.8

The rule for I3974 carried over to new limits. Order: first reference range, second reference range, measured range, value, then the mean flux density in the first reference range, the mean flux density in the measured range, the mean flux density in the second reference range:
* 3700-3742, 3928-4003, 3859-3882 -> -3.7 Angstrom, 9.91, 11.6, 10.1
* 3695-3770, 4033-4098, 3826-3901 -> 7.5 Angstrom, 9.98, 10.6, 14.6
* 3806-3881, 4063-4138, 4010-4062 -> -4.9 Angstrom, 10.9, 14.7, 14.3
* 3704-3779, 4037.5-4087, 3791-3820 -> -2.2 Angstrom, 9.98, 11.7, 14.5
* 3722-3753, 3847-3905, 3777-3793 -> -5.0 Angstrom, 8.95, 12.9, 11.6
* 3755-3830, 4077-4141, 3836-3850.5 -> 2.8 Angstrom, 11.4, 9.61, 14.5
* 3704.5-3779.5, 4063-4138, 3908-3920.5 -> -0.2 Angstrom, 10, 12.3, 14.3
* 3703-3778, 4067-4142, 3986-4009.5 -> -2.2 Angstrom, 9.95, 14.4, 14.5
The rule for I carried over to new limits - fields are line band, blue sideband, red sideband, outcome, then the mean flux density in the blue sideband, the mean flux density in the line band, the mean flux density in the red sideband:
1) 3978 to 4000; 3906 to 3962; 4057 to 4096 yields -4.1 Angstrom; 9.89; 13.8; 14.5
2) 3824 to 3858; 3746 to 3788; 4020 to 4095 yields 5.9 Angstrom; 11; 9.85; 14.6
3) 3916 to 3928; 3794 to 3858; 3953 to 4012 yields 0.1 Angstrom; 10.7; 11.3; 11.9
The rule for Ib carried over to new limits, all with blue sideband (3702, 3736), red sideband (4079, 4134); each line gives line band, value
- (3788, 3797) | -0.051 mag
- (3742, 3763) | 0.075 mag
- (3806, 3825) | -0.061 mag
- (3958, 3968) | 0.299 mag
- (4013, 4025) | -0.126 mag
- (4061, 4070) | 0.013 mag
